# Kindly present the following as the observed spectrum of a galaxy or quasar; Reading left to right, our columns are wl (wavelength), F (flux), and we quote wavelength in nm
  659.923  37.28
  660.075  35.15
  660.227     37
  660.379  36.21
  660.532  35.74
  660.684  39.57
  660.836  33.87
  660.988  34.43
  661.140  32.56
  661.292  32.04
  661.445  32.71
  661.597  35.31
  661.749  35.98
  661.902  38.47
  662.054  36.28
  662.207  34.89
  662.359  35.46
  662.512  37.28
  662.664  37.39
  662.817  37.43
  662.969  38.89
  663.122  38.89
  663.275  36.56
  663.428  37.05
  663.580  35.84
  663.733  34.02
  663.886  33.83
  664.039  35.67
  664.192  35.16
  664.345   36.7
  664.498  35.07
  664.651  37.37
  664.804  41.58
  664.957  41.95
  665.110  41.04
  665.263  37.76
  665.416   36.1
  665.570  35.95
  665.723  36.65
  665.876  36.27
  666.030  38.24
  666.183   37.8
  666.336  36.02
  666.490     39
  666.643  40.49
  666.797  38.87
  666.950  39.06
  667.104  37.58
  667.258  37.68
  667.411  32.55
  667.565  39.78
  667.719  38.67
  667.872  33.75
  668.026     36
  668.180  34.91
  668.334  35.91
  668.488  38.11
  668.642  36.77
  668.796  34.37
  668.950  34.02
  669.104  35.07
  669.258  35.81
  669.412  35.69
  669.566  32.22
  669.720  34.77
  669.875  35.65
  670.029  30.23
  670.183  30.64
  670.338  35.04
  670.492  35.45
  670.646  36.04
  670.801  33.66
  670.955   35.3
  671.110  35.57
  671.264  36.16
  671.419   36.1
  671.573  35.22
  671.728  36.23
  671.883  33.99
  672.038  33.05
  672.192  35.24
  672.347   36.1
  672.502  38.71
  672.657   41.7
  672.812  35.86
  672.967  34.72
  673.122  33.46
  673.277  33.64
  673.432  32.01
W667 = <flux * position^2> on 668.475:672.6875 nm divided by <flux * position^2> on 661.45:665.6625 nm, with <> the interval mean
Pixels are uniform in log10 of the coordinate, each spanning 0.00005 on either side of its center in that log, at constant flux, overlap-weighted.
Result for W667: 0.97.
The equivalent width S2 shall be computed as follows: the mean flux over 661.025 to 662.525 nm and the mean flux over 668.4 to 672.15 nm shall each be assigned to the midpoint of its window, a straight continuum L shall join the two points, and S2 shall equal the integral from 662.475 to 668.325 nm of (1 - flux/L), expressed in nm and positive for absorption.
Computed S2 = -0.39 nm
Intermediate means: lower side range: 35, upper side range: 34.8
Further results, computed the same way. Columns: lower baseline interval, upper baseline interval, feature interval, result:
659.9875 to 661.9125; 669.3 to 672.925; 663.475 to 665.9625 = -0.12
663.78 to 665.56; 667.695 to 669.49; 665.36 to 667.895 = -0.06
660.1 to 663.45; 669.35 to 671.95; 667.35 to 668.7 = -0.05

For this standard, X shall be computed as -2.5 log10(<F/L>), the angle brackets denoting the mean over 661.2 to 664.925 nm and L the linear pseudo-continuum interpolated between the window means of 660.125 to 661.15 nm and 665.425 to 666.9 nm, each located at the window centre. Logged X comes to 0.01 mag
